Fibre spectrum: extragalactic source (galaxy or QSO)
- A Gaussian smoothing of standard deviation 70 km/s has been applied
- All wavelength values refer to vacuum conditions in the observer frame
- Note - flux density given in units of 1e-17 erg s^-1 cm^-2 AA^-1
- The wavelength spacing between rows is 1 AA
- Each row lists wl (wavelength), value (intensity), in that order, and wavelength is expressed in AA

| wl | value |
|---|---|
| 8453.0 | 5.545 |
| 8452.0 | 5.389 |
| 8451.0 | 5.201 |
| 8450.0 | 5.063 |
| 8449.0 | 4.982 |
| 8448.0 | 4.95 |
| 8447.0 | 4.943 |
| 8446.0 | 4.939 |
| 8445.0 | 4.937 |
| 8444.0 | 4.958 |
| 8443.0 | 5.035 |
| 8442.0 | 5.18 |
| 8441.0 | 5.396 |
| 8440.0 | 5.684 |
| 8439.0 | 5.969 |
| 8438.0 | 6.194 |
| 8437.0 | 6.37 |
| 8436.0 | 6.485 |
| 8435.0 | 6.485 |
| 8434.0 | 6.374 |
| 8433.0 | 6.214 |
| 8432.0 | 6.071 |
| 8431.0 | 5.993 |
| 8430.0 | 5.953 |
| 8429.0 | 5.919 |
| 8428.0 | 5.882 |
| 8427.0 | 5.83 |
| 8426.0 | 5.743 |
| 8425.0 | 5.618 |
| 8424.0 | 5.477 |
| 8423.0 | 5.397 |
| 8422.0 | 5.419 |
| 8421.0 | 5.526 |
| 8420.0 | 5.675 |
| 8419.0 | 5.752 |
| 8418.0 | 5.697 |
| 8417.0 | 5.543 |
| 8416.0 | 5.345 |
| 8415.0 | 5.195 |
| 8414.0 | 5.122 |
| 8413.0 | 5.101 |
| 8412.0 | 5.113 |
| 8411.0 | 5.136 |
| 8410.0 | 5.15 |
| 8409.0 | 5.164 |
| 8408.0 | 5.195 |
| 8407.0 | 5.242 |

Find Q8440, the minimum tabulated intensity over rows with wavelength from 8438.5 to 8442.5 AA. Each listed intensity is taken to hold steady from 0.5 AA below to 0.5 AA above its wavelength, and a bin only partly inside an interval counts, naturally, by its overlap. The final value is 5.18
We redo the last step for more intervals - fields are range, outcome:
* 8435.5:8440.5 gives 5.684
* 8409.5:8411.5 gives 5.136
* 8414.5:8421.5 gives 5.195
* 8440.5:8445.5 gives 4.937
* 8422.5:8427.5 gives 5.397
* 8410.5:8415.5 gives 5.101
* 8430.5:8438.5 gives 5.993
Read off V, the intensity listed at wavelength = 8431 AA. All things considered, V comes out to 5.993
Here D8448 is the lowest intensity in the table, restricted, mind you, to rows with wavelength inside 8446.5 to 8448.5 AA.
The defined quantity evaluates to 4.943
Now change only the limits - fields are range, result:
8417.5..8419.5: 5.697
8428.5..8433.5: 5.919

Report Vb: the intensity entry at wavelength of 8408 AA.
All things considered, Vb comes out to 5.195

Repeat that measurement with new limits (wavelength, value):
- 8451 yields 5.201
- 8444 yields 4.958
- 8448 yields 4.95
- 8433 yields 6.214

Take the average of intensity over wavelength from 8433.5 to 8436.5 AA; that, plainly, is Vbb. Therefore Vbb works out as 6.45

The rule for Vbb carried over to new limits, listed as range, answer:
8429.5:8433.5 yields 6.06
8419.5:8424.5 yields 5.5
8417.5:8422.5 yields 5.61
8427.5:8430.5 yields 5.92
